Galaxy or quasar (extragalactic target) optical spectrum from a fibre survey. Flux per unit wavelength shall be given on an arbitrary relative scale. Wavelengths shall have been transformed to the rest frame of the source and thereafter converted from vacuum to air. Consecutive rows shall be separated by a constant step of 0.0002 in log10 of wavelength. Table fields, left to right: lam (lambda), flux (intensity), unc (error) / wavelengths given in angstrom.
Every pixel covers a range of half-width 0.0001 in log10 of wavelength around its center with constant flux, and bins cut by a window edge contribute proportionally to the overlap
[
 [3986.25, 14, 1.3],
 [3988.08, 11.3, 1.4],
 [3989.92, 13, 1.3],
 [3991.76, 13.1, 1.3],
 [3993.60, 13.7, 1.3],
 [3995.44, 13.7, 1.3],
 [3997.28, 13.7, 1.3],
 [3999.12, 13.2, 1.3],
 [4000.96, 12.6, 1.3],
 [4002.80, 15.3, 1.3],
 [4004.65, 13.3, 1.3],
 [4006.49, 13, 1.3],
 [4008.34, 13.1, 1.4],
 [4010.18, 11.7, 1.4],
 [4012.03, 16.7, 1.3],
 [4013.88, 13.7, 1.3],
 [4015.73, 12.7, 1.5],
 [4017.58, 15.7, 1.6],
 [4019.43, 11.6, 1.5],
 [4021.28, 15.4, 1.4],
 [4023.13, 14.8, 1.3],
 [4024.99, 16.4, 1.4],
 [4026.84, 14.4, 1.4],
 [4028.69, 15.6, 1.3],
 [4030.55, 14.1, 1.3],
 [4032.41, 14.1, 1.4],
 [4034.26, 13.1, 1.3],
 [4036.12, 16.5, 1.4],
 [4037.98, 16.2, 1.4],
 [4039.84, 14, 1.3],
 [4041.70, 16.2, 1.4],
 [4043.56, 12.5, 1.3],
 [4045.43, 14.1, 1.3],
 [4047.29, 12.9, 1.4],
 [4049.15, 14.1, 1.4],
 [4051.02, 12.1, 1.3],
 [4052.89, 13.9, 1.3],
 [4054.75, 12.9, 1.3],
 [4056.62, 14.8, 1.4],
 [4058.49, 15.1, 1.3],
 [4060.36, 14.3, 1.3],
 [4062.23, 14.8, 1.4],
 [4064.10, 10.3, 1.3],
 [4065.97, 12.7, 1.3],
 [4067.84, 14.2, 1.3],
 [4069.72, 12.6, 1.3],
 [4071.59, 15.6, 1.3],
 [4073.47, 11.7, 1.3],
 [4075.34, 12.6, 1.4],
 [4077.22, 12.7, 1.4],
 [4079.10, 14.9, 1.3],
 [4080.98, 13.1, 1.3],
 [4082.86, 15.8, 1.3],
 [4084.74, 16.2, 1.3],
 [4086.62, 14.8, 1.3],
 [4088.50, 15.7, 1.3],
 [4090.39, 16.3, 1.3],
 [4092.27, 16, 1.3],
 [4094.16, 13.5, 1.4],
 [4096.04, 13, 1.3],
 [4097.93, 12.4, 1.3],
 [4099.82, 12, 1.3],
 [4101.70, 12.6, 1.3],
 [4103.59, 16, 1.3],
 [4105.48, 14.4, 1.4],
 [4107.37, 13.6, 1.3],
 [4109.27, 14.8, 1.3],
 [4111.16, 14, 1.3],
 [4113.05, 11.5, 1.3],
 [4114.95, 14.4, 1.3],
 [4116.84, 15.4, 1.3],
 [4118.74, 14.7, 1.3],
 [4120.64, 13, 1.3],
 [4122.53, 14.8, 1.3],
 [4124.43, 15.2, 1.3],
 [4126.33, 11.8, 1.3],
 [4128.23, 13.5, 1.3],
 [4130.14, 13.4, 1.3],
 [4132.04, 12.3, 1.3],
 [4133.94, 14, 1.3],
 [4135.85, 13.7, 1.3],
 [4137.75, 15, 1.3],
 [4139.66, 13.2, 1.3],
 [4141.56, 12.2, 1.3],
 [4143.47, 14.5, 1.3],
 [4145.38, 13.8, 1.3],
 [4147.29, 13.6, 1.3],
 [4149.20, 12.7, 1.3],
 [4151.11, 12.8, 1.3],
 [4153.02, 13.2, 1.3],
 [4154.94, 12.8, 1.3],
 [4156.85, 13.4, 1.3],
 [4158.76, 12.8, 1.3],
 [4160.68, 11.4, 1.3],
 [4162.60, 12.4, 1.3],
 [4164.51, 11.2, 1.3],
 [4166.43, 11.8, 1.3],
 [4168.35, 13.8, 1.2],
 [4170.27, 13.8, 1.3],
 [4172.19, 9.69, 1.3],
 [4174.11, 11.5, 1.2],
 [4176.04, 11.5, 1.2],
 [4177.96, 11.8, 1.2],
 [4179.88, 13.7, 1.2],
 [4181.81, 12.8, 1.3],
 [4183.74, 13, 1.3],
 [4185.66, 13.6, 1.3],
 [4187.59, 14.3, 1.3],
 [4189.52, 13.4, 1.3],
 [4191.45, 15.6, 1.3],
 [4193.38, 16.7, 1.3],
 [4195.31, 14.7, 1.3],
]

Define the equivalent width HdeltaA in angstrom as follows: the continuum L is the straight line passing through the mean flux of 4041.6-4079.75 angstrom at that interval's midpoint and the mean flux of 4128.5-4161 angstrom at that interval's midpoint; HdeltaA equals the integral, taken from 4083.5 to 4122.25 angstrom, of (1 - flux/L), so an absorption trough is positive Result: -2.5 angstrom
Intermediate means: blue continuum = 13.5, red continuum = 13.3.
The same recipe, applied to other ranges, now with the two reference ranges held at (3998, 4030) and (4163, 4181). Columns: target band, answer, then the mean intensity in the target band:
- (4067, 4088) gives -1.23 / 14.1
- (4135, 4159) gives -1.85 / 13.4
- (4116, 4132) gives -1.47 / 13.9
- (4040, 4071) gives -0.16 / 13.6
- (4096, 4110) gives -0.71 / 13.6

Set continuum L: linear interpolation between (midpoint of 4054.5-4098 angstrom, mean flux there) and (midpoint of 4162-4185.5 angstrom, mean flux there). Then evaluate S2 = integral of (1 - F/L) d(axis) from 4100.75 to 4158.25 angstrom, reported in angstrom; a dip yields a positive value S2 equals -2.53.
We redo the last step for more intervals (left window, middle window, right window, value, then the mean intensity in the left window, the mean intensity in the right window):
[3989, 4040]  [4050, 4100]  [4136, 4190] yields -1.1 angstrom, 14.1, 12.9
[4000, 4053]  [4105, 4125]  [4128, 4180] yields -1.4 angstrom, 14.1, 12.8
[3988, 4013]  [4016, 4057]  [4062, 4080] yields -3.1 angstrom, 13.5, 13.1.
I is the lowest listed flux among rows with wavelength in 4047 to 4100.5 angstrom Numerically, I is 10.3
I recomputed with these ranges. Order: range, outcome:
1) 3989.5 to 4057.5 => 11.6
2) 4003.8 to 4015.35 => 11.7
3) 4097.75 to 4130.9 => 11.5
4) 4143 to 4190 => 9.69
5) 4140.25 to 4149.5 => 12.2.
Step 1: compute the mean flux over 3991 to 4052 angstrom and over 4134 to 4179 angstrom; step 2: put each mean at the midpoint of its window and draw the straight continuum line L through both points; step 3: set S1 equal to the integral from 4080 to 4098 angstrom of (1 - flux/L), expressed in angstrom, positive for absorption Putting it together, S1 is -1.9 angstrom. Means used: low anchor 14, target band 14.8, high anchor 12.7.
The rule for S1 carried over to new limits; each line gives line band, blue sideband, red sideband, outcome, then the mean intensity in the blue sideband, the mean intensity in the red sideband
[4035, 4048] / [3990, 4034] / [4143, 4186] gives -0.9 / 14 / 12.6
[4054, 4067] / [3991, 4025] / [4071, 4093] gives 0.7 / 13.8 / 14.6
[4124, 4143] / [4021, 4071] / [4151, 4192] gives -0.4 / 14.1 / 12.7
